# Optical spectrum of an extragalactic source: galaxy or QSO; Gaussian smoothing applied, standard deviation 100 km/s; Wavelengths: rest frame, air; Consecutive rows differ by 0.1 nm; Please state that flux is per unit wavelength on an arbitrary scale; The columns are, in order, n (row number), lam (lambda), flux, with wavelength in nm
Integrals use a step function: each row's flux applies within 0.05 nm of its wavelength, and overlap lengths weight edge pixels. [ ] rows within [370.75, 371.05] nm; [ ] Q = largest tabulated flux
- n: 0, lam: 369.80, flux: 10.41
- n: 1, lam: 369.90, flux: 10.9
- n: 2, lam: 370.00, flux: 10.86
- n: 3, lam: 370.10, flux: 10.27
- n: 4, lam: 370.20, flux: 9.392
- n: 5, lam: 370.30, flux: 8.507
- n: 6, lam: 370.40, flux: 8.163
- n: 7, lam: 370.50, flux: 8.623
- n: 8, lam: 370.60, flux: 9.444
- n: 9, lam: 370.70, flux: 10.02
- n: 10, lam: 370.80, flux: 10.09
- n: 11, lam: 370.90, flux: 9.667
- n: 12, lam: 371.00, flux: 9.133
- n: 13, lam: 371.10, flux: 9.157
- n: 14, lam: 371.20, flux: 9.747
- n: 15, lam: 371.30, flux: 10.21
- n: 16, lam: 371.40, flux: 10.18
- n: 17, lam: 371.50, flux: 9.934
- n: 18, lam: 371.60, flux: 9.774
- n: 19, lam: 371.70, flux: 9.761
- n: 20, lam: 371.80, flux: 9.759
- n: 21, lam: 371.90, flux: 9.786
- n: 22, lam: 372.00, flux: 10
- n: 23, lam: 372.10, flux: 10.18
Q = 10.09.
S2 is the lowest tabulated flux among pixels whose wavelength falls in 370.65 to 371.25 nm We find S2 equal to 9.133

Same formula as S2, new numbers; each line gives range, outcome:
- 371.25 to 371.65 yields 9.774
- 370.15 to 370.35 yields 8.507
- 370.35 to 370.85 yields 8.163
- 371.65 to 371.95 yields 9.759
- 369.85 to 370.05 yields 10.86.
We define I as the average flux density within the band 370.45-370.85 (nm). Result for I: 9.54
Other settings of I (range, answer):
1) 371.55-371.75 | 9.77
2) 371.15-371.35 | 9.98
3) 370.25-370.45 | 8.34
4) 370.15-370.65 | 8.83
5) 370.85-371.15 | 9.32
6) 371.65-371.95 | 9.77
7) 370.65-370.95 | 9.93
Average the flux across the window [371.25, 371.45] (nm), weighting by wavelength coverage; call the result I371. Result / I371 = 10.2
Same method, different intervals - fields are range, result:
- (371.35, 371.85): 9.88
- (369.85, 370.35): 9.99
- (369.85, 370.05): 10.9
